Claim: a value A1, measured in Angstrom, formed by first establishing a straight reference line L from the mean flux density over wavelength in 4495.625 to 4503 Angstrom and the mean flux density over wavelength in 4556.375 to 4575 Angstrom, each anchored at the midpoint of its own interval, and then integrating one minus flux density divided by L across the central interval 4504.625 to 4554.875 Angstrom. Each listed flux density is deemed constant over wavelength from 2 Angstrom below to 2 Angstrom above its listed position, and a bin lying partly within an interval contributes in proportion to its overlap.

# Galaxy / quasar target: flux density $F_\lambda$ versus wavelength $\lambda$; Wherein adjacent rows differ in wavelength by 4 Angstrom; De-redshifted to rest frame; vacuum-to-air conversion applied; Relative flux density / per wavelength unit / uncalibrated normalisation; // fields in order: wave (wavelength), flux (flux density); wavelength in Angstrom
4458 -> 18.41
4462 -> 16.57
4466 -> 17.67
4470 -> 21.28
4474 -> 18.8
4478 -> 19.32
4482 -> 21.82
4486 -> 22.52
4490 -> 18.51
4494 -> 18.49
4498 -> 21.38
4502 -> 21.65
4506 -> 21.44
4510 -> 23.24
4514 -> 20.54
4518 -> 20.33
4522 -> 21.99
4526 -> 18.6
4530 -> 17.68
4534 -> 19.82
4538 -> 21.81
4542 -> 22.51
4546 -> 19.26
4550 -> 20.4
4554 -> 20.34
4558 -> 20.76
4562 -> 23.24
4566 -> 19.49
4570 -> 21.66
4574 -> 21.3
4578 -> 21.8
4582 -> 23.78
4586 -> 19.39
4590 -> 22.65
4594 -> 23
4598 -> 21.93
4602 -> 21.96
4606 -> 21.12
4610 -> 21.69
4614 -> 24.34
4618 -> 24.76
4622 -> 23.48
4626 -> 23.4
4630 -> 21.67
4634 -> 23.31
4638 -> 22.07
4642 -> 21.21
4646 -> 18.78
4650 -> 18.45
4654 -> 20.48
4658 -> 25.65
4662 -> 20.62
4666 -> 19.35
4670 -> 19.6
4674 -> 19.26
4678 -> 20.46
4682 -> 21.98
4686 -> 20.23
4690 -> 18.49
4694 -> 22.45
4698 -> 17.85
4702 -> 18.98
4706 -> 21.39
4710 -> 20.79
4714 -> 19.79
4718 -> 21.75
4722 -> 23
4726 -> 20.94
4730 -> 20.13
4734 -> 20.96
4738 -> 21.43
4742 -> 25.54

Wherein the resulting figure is 1.7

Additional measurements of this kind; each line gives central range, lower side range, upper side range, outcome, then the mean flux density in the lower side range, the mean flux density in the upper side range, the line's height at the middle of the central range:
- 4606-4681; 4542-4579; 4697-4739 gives -2.7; 21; 20.7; 20.8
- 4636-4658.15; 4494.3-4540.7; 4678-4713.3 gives -0.4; 20.7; 20.3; 20.4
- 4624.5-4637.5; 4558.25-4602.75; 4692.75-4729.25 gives -0.8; 21.8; 20.7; 21.4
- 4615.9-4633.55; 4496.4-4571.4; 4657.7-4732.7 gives -2.3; 20.8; 20.6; 20.7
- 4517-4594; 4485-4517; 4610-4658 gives 1.7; 20.9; 22.1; 21.4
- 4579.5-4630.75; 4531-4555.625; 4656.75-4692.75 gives -5.0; 20.6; 20.6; 20.6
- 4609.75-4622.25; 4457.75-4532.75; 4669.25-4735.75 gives -2.2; 20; 20.5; 20.3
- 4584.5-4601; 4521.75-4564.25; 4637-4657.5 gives -1.1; 20.5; 20.5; 20.5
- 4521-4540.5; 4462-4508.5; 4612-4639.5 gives 1.1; 20.1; 23.3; 21.2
